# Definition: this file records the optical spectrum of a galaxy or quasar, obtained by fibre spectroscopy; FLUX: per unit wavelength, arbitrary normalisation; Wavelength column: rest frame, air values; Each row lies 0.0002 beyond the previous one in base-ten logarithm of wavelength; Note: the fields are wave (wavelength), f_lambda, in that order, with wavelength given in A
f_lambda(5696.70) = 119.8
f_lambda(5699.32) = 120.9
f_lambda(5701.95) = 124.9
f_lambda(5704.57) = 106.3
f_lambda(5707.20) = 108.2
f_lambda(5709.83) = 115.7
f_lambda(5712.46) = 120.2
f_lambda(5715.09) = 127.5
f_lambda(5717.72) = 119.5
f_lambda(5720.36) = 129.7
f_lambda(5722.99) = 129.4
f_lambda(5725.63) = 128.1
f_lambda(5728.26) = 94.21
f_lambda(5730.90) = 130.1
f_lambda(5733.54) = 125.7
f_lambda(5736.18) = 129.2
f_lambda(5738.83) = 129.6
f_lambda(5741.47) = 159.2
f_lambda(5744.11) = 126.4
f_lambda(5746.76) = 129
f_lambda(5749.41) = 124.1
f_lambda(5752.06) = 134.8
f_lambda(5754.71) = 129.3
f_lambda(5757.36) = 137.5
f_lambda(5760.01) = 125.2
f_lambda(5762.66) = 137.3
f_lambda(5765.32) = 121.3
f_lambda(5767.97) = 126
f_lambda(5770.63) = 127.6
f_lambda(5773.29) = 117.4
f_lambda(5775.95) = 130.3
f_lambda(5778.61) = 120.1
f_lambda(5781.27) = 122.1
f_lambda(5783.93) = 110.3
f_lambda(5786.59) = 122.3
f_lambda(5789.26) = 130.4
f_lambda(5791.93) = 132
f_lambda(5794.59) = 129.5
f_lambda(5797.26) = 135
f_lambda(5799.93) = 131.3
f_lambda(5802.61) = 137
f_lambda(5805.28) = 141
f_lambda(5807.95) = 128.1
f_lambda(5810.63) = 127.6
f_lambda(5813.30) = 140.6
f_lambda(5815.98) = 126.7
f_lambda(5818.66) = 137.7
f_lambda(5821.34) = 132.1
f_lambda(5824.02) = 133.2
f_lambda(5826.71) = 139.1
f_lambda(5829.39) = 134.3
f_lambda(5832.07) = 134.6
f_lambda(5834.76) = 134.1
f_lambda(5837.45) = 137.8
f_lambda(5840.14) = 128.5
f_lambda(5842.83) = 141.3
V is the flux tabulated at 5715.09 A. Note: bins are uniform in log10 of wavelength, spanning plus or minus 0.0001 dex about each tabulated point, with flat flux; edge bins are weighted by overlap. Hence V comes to 127.5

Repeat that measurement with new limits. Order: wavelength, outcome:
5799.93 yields 131.3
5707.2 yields 108.2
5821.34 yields 132.1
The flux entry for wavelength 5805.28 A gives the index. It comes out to 141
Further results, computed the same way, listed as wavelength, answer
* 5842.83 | 141.3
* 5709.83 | 115.7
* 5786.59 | 122.3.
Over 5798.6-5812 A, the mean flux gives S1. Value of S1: 133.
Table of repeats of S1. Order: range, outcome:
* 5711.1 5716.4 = 124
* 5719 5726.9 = 129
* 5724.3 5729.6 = 111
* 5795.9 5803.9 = 134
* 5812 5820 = 135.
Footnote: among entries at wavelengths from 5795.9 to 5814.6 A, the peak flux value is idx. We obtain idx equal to 141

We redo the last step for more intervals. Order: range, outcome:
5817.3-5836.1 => 139.1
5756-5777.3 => 137.5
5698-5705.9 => 124.9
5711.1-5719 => 127.5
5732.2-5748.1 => 159.2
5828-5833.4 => 134.6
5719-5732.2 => 130.1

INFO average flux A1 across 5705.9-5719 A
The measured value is 118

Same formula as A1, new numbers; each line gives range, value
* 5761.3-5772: 128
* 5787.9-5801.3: 132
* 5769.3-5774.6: 122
